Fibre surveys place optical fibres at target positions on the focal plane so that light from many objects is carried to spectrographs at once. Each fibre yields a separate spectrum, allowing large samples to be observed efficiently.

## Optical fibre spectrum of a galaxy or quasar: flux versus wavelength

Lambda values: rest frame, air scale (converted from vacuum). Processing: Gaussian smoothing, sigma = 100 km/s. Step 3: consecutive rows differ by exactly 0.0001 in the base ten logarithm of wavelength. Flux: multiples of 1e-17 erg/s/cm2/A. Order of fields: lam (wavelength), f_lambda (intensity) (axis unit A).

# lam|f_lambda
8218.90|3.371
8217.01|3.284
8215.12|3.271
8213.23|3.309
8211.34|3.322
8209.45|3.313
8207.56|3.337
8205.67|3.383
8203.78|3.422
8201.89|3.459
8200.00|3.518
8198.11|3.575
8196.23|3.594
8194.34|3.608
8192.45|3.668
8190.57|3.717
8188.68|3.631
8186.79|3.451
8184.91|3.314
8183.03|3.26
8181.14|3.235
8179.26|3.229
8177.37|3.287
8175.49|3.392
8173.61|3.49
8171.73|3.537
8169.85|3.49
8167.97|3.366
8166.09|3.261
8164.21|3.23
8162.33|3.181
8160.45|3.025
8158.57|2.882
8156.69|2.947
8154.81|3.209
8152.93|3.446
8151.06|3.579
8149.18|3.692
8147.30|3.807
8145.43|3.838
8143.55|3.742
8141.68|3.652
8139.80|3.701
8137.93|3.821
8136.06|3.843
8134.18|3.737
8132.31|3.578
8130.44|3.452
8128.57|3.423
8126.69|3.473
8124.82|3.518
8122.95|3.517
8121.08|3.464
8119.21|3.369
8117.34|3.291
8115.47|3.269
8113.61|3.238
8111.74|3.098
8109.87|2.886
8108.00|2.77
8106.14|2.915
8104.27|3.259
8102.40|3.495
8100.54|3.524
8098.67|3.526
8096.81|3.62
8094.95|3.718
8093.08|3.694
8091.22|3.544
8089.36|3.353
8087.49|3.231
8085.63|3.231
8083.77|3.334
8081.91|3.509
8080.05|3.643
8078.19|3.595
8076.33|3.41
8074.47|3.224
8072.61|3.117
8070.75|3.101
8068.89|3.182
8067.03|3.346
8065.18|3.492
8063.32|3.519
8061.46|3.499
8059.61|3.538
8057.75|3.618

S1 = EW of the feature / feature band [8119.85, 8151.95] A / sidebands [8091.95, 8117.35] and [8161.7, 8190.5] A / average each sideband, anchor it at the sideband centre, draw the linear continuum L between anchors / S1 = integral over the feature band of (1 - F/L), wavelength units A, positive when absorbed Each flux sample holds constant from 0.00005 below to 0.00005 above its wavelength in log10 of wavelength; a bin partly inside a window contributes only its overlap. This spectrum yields -2.9 A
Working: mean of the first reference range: 3.31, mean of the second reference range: 3.37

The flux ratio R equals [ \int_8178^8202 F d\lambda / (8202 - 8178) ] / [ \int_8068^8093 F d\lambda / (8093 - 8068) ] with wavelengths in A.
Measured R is 1.0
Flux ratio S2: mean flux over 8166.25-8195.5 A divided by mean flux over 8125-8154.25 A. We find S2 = 0.94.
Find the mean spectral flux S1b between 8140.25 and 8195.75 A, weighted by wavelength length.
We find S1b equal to 3.42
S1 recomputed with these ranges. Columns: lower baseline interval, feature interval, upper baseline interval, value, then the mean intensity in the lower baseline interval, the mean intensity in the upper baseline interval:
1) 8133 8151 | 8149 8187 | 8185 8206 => 3.62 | 3.75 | 3.54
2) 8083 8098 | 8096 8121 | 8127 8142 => 2.00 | 3.47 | 3.64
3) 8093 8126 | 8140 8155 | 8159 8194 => -1.29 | 3.33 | 3.37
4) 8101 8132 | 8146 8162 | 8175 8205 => 0.21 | 3.29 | 3.46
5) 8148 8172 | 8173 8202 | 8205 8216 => -1.36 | 3.29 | 3.32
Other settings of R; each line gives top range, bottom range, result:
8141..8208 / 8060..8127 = 1.02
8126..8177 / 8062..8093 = 1.03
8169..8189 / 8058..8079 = 1.00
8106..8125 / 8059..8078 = 0.96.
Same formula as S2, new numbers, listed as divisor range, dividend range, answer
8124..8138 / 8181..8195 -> 0.97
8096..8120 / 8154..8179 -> 1.00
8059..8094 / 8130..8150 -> 1.10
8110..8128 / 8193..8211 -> 1.04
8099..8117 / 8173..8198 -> 1.09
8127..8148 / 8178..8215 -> 0.93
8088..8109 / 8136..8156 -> 1.07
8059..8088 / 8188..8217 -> 1.03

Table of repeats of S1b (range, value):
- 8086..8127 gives 3.35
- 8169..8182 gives 3.38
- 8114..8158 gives 3.53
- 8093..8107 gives 3.46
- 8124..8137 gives 3.57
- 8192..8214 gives 3.45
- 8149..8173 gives 3.29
